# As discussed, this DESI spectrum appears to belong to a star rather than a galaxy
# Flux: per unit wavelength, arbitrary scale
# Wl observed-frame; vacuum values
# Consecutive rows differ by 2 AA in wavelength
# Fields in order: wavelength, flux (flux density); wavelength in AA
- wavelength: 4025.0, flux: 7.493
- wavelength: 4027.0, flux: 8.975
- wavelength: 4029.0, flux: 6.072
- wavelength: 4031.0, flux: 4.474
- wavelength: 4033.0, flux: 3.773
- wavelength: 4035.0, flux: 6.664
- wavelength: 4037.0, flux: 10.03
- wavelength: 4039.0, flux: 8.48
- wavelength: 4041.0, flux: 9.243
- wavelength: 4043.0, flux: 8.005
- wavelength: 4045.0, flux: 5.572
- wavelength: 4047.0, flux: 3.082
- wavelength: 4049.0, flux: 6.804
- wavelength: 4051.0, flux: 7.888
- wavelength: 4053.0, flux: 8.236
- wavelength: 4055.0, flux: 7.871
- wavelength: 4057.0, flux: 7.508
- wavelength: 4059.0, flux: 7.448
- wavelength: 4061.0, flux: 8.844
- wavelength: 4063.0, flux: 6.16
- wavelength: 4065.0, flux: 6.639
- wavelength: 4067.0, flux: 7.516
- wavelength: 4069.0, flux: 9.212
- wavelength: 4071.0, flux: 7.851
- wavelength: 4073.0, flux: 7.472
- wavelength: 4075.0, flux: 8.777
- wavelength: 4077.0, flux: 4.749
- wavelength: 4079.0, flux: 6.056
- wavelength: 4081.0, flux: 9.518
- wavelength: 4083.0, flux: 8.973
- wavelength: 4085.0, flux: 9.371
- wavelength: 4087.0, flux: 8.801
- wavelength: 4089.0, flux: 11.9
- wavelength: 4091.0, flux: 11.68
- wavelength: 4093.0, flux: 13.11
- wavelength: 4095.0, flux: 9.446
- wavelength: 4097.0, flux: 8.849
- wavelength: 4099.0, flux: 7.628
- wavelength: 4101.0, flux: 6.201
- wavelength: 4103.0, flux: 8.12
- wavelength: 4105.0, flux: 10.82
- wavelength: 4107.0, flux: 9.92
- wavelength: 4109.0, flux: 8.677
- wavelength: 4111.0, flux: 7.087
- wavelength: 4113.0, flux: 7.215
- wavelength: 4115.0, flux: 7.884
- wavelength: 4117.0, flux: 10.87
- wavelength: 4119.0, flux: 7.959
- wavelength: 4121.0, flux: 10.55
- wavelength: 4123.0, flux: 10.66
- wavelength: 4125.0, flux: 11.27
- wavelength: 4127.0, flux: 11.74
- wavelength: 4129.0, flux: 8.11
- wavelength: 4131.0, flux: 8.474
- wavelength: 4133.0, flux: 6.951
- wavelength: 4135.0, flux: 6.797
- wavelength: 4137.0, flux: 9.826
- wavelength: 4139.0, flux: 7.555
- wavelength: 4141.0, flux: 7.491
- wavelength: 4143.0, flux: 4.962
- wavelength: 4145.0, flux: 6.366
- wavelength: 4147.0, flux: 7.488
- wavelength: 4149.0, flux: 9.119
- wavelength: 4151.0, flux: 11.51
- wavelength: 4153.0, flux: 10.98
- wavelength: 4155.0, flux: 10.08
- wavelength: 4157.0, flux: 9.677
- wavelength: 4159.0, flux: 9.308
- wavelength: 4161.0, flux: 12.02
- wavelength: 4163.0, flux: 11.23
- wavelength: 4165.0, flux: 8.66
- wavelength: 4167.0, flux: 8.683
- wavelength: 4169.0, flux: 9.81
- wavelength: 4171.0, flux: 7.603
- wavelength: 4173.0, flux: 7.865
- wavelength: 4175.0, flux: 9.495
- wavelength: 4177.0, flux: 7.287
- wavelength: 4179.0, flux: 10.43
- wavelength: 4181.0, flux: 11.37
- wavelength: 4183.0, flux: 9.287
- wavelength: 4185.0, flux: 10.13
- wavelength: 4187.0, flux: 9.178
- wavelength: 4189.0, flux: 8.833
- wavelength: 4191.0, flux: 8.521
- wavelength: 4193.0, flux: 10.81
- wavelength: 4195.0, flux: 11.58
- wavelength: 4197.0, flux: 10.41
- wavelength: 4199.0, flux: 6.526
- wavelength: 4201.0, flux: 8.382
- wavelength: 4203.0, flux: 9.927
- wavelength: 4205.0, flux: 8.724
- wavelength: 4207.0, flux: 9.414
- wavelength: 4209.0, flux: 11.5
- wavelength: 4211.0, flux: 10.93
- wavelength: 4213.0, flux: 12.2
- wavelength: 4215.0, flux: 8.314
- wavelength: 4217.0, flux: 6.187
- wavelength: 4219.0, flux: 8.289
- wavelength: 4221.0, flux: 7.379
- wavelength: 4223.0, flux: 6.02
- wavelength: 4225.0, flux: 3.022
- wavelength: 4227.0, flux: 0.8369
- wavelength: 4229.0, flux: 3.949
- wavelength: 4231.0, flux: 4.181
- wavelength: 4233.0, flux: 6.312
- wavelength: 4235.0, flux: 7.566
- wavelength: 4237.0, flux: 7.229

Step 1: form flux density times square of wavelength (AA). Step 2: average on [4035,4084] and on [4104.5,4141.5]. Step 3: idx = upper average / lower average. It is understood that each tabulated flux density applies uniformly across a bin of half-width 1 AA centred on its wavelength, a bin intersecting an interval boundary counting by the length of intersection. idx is 1.22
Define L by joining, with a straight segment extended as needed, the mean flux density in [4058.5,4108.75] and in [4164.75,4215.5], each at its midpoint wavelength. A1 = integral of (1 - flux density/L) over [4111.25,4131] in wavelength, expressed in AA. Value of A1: -1.1 AA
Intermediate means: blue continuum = 8.62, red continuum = 9.48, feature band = 9.43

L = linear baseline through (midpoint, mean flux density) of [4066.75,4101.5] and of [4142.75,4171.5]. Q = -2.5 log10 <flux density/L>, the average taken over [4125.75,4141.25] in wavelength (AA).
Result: 0.08 mag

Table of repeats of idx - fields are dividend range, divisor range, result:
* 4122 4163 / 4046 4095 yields 1.15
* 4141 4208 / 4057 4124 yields 1.11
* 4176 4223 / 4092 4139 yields 1.07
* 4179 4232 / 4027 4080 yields 1.26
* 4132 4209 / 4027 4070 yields 1.35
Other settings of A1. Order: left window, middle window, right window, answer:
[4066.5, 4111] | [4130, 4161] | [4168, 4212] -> 2.1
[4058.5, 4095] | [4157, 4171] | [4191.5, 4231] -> -2.6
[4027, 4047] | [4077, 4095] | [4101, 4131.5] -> -2.8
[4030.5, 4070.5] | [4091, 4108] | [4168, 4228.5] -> -3.8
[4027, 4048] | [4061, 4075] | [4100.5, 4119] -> -0.4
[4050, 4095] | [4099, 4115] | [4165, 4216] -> 1.0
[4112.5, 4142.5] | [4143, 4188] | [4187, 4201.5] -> -1.1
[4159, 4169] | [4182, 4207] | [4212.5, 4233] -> -4.8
